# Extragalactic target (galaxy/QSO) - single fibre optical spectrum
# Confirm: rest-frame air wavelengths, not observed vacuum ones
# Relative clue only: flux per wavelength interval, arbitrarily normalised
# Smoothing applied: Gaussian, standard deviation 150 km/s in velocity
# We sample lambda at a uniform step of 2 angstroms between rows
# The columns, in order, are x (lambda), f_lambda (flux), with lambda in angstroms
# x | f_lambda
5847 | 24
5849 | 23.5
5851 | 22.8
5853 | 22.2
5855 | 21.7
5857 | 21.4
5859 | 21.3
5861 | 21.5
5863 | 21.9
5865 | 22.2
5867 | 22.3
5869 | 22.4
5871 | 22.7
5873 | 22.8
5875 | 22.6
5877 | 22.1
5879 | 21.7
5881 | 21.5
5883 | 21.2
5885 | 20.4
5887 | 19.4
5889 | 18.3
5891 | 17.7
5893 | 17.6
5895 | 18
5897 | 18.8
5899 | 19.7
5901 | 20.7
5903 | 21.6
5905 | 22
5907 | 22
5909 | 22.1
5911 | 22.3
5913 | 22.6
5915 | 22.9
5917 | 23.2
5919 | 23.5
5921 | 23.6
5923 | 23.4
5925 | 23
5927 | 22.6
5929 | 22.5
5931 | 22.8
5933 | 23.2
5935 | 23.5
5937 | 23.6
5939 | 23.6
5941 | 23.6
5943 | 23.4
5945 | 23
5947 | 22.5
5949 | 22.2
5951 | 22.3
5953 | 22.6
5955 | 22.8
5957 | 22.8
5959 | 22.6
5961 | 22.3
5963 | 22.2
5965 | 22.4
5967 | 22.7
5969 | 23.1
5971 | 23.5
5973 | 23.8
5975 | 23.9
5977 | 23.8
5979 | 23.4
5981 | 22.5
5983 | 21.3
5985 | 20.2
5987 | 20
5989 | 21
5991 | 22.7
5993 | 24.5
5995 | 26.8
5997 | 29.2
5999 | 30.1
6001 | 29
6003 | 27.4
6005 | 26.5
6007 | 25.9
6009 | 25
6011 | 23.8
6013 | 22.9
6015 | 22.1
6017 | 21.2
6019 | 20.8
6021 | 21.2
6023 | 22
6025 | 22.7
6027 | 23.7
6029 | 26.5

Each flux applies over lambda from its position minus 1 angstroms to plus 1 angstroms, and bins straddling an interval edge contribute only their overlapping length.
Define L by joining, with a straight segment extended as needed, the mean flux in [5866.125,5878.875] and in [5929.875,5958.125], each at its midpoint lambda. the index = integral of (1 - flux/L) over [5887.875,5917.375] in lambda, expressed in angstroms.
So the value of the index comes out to 2.7 angstroms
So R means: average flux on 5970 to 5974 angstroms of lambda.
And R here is 23.6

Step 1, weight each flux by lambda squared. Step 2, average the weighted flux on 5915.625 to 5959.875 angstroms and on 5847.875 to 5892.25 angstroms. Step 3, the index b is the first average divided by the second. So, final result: 1.1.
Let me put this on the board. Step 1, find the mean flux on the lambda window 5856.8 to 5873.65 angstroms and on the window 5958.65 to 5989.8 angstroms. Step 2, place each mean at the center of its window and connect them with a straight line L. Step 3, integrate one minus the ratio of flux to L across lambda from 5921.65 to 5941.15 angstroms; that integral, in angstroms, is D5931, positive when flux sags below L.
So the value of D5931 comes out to -0.8 angstroms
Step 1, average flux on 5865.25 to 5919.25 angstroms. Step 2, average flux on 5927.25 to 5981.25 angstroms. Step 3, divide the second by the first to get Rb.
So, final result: 1.1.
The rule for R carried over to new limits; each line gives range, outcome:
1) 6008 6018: 23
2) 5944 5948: 22.8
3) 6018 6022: 21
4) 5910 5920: 22.9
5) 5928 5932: 22.6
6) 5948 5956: 22.5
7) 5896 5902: 19.7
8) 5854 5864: 21.6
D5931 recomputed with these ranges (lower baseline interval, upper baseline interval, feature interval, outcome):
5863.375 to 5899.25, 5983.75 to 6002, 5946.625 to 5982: 1.30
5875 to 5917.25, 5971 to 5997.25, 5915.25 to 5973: -2.39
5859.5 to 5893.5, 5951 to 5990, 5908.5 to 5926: -1.02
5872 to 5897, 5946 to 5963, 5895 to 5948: -2.50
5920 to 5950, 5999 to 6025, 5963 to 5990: 1.43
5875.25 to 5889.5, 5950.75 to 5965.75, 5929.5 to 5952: -0.94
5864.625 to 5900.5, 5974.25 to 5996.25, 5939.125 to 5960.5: -0.74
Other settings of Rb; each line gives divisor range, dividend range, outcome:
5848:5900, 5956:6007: 1.14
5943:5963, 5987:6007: 1.15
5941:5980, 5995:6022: 1.09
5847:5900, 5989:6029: 1.16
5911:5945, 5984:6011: 1.09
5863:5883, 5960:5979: 1.04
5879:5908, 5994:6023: 1.25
